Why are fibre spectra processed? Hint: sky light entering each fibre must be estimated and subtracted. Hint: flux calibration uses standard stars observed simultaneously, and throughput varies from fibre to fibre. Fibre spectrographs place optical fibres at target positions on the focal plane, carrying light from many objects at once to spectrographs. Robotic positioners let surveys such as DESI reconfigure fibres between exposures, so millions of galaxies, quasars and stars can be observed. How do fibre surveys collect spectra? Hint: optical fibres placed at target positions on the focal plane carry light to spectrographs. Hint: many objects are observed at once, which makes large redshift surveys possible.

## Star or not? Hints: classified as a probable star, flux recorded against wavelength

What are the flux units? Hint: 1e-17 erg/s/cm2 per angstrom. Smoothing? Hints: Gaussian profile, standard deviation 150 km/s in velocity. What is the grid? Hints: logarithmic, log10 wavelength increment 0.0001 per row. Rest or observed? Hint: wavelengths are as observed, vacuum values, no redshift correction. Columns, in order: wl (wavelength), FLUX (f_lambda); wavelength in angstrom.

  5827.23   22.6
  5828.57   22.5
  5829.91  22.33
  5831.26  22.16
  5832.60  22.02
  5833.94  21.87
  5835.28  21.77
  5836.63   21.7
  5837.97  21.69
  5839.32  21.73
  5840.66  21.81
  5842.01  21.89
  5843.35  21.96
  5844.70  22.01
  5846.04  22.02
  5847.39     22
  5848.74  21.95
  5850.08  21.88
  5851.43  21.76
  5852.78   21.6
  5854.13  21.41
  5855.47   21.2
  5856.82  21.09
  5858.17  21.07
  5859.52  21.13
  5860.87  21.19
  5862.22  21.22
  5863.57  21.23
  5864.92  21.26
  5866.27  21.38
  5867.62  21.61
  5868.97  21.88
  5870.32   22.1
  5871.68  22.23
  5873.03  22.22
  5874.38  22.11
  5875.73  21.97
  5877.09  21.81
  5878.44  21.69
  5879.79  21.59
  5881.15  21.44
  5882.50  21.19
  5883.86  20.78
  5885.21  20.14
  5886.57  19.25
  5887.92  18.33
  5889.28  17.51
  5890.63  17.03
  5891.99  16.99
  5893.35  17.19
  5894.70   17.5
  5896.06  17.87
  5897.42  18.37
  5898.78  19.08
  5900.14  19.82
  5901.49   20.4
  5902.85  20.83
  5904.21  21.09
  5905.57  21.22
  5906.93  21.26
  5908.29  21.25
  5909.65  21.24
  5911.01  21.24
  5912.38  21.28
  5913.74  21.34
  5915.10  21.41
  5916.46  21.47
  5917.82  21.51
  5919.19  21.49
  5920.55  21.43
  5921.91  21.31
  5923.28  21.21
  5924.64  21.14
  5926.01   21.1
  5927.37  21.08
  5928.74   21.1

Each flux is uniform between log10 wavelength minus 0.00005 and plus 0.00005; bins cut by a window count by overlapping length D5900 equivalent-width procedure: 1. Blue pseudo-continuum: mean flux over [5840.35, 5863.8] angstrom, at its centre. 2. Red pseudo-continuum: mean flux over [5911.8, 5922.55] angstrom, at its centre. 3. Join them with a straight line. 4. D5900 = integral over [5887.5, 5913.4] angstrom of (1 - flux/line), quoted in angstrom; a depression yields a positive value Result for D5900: 2.4 angstrom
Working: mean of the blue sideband 21.6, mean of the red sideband 21.4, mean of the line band 19.5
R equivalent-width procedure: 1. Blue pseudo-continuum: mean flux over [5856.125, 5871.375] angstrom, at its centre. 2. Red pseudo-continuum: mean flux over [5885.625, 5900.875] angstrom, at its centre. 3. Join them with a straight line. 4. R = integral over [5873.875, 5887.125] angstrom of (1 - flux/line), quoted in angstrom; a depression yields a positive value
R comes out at -1.1 angstrom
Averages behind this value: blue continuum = 21.4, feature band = 21.2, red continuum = 18.1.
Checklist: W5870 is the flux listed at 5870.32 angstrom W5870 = 22.1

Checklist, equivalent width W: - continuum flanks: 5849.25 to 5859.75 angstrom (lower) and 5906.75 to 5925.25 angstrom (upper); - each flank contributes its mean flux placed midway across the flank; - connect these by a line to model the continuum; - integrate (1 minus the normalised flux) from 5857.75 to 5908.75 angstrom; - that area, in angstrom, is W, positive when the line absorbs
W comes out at 2.3 angstrom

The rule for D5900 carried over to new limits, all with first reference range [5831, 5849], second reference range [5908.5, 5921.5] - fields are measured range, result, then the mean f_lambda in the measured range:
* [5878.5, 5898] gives 2.3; 19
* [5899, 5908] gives 0.3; 20.7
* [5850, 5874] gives 0.2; 21.5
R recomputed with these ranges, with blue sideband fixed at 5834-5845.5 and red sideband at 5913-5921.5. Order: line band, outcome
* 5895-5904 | 0.9 angstrom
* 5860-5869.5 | 0.1 angstrom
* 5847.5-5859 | 0.1 angstrom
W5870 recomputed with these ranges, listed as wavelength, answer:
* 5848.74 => 21.95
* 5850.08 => 21.88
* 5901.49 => 20.4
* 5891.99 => 16.99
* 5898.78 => 19.08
